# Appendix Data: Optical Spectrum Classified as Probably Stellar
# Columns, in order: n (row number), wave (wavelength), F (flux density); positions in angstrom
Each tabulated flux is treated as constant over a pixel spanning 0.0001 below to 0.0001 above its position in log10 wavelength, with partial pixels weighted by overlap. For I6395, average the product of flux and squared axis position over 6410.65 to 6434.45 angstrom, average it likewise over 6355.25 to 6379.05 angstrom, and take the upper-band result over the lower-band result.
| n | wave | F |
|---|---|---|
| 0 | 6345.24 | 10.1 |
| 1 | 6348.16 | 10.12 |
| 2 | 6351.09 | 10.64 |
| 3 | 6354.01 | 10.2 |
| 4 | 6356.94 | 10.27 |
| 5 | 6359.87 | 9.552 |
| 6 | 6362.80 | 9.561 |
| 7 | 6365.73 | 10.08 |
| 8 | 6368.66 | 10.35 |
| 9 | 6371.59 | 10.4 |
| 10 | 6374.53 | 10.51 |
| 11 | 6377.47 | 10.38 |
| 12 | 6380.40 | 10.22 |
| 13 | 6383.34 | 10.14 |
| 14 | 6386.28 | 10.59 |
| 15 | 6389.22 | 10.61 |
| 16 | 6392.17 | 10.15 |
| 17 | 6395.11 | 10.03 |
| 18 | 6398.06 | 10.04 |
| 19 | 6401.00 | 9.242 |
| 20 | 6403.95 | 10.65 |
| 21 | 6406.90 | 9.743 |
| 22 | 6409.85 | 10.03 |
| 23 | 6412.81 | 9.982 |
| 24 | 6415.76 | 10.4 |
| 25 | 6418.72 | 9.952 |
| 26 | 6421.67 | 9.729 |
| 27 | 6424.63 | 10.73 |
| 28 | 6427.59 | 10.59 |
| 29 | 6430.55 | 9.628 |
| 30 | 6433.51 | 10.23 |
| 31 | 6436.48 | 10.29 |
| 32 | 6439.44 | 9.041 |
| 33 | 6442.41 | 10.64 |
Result 1.0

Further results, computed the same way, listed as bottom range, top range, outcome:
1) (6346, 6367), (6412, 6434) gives 1.03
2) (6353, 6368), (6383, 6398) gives 1.04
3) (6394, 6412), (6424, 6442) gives 1.02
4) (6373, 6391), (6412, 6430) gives 0.99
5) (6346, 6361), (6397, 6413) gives 0.99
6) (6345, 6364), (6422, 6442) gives 1.03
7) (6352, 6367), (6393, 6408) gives 1.01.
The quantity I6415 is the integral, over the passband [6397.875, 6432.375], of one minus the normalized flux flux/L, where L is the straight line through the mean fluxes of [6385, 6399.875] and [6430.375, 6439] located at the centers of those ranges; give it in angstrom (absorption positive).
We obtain 0.2 angstrom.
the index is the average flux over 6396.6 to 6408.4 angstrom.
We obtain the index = 9.92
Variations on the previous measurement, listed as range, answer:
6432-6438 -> 10.2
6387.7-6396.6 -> 10.3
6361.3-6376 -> 10.2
